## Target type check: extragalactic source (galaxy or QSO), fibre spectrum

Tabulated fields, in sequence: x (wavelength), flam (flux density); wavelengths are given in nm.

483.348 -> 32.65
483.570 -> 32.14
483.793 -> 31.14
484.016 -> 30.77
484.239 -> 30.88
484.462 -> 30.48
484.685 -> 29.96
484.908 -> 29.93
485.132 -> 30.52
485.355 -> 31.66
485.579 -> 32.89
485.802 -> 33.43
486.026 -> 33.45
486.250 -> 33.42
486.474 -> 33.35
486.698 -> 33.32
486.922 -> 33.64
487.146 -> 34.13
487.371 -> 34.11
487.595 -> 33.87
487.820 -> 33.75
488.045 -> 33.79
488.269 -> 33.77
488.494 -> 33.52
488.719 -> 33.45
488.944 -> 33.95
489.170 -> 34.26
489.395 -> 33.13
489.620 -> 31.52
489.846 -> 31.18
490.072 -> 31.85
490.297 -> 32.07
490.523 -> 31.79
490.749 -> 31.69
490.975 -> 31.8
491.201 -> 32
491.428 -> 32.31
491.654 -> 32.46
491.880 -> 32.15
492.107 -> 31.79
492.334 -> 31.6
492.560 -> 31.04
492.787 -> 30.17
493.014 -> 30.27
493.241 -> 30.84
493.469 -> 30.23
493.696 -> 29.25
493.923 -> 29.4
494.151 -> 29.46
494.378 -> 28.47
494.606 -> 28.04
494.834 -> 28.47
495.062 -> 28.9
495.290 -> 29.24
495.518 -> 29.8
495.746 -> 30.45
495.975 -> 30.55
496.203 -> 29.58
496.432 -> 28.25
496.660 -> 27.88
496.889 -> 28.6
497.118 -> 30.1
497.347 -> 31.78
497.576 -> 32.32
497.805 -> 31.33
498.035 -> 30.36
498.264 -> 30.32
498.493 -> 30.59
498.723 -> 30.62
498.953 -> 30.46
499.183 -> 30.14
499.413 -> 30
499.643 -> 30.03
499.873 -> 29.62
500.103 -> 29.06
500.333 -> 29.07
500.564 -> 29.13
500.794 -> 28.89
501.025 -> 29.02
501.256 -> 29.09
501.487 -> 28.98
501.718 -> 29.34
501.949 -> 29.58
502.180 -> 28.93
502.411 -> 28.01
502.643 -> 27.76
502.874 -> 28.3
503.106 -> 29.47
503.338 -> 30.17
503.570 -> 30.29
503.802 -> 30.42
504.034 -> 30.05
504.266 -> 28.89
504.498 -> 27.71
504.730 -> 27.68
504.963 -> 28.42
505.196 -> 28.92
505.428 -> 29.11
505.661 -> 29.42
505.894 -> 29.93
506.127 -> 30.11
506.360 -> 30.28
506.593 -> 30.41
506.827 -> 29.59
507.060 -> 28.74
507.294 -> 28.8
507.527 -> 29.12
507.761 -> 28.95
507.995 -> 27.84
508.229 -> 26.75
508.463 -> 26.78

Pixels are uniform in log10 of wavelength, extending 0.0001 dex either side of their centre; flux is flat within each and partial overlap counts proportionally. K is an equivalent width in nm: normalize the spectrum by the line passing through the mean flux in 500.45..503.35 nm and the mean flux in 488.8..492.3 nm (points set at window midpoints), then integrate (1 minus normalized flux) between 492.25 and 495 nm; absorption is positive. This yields 0.14 nm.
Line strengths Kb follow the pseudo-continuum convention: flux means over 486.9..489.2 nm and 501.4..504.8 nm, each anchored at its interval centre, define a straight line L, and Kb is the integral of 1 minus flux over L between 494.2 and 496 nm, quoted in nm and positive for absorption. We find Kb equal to 0.14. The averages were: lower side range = 33.8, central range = 29.2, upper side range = 29.1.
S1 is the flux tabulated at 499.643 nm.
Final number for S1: 30.03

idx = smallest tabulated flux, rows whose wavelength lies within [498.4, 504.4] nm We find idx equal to 27.76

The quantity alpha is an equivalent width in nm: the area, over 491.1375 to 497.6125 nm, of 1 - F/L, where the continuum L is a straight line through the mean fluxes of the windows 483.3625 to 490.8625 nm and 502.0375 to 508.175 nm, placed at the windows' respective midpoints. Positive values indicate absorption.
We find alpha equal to 0.21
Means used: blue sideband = 32.5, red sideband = 29.1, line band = 30.1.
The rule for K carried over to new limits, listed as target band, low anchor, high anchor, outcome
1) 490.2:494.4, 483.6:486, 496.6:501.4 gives -0.06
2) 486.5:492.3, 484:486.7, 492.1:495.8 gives -0.37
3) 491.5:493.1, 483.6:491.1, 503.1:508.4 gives 0.01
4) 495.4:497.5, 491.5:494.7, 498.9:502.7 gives 0.01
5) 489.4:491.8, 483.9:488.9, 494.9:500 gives -0.02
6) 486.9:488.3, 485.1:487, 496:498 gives -0.06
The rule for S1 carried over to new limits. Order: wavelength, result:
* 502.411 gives 28.01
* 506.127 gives 30.11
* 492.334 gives 31.6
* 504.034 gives 30.05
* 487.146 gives 34.13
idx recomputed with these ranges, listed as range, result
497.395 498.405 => 30.32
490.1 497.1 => 27.88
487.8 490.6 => 31.18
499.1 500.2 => 29.06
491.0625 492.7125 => 31.04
